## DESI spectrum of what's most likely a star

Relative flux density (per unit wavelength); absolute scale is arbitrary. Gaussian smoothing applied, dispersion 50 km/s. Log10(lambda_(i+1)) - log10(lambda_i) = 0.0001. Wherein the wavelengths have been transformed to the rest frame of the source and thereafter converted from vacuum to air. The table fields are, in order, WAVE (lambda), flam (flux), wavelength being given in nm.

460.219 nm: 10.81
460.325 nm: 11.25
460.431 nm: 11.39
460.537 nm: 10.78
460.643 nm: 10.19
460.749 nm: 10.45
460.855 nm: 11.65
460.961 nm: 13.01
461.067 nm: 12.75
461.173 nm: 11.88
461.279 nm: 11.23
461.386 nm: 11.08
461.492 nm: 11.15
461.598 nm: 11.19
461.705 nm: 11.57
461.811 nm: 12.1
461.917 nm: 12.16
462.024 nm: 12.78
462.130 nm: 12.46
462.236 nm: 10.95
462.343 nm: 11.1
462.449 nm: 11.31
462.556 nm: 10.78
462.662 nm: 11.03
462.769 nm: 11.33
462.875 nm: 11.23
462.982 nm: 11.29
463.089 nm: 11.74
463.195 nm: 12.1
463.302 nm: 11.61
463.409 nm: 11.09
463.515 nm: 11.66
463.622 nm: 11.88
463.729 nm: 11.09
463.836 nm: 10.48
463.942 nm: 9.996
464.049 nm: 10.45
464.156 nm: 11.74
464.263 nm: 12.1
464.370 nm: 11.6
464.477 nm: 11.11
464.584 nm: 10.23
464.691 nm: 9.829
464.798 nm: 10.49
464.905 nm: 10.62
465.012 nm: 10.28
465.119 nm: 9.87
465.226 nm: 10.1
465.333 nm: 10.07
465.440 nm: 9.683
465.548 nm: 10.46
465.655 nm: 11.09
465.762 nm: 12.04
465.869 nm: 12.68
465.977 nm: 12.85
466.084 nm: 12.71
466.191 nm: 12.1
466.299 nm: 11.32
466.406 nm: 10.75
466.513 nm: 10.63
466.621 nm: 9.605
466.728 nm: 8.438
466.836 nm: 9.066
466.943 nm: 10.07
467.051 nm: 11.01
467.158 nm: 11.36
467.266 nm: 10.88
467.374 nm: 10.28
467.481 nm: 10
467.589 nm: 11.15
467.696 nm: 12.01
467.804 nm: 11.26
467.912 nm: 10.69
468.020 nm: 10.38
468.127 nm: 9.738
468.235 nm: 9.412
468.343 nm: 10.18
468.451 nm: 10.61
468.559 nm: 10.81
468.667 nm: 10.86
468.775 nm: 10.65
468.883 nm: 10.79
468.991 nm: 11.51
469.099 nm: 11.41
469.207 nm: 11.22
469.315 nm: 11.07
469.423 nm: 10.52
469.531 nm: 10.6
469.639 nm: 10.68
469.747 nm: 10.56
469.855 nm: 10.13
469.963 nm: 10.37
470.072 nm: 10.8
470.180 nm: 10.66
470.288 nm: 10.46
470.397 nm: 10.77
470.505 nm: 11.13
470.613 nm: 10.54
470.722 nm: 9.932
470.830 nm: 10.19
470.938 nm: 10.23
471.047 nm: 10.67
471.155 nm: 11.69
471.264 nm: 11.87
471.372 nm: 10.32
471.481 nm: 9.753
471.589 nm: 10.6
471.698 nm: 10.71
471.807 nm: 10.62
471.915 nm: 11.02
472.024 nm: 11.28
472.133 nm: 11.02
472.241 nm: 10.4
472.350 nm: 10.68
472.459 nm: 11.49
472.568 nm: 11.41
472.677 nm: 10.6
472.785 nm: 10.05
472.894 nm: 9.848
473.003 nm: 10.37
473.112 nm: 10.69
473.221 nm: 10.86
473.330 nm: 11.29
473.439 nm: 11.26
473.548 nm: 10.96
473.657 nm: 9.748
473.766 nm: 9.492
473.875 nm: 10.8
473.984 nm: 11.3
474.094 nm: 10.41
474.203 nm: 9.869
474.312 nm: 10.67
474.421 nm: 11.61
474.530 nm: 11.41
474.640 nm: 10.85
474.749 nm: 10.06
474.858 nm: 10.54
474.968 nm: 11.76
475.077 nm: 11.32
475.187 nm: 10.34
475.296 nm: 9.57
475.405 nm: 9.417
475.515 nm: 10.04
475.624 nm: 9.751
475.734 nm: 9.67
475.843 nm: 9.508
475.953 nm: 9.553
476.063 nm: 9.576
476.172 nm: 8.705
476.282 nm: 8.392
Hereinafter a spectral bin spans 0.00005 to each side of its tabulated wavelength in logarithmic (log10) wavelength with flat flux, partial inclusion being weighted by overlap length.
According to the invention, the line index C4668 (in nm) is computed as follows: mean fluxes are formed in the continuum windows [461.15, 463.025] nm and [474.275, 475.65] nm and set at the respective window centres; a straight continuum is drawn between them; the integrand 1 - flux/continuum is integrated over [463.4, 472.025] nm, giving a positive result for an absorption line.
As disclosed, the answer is 0.25 nm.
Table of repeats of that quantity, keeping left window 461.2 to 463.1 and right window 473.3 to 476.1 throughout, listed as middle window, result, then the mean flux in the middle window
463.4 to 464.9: 0.044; 11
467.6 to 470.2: 0.044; 10.7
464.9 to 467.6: 0.095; 10.7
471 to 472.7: -0.038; 10.9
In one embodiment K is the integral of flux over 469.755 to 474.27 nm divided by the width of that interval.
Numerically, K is 10.6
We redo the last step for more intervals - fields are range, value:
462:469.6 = 10.9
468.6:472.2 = 10.7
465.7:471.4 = 10.8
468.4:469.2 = 11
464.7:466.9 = 10.7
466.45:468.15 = 10.4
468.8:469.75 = 10.9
